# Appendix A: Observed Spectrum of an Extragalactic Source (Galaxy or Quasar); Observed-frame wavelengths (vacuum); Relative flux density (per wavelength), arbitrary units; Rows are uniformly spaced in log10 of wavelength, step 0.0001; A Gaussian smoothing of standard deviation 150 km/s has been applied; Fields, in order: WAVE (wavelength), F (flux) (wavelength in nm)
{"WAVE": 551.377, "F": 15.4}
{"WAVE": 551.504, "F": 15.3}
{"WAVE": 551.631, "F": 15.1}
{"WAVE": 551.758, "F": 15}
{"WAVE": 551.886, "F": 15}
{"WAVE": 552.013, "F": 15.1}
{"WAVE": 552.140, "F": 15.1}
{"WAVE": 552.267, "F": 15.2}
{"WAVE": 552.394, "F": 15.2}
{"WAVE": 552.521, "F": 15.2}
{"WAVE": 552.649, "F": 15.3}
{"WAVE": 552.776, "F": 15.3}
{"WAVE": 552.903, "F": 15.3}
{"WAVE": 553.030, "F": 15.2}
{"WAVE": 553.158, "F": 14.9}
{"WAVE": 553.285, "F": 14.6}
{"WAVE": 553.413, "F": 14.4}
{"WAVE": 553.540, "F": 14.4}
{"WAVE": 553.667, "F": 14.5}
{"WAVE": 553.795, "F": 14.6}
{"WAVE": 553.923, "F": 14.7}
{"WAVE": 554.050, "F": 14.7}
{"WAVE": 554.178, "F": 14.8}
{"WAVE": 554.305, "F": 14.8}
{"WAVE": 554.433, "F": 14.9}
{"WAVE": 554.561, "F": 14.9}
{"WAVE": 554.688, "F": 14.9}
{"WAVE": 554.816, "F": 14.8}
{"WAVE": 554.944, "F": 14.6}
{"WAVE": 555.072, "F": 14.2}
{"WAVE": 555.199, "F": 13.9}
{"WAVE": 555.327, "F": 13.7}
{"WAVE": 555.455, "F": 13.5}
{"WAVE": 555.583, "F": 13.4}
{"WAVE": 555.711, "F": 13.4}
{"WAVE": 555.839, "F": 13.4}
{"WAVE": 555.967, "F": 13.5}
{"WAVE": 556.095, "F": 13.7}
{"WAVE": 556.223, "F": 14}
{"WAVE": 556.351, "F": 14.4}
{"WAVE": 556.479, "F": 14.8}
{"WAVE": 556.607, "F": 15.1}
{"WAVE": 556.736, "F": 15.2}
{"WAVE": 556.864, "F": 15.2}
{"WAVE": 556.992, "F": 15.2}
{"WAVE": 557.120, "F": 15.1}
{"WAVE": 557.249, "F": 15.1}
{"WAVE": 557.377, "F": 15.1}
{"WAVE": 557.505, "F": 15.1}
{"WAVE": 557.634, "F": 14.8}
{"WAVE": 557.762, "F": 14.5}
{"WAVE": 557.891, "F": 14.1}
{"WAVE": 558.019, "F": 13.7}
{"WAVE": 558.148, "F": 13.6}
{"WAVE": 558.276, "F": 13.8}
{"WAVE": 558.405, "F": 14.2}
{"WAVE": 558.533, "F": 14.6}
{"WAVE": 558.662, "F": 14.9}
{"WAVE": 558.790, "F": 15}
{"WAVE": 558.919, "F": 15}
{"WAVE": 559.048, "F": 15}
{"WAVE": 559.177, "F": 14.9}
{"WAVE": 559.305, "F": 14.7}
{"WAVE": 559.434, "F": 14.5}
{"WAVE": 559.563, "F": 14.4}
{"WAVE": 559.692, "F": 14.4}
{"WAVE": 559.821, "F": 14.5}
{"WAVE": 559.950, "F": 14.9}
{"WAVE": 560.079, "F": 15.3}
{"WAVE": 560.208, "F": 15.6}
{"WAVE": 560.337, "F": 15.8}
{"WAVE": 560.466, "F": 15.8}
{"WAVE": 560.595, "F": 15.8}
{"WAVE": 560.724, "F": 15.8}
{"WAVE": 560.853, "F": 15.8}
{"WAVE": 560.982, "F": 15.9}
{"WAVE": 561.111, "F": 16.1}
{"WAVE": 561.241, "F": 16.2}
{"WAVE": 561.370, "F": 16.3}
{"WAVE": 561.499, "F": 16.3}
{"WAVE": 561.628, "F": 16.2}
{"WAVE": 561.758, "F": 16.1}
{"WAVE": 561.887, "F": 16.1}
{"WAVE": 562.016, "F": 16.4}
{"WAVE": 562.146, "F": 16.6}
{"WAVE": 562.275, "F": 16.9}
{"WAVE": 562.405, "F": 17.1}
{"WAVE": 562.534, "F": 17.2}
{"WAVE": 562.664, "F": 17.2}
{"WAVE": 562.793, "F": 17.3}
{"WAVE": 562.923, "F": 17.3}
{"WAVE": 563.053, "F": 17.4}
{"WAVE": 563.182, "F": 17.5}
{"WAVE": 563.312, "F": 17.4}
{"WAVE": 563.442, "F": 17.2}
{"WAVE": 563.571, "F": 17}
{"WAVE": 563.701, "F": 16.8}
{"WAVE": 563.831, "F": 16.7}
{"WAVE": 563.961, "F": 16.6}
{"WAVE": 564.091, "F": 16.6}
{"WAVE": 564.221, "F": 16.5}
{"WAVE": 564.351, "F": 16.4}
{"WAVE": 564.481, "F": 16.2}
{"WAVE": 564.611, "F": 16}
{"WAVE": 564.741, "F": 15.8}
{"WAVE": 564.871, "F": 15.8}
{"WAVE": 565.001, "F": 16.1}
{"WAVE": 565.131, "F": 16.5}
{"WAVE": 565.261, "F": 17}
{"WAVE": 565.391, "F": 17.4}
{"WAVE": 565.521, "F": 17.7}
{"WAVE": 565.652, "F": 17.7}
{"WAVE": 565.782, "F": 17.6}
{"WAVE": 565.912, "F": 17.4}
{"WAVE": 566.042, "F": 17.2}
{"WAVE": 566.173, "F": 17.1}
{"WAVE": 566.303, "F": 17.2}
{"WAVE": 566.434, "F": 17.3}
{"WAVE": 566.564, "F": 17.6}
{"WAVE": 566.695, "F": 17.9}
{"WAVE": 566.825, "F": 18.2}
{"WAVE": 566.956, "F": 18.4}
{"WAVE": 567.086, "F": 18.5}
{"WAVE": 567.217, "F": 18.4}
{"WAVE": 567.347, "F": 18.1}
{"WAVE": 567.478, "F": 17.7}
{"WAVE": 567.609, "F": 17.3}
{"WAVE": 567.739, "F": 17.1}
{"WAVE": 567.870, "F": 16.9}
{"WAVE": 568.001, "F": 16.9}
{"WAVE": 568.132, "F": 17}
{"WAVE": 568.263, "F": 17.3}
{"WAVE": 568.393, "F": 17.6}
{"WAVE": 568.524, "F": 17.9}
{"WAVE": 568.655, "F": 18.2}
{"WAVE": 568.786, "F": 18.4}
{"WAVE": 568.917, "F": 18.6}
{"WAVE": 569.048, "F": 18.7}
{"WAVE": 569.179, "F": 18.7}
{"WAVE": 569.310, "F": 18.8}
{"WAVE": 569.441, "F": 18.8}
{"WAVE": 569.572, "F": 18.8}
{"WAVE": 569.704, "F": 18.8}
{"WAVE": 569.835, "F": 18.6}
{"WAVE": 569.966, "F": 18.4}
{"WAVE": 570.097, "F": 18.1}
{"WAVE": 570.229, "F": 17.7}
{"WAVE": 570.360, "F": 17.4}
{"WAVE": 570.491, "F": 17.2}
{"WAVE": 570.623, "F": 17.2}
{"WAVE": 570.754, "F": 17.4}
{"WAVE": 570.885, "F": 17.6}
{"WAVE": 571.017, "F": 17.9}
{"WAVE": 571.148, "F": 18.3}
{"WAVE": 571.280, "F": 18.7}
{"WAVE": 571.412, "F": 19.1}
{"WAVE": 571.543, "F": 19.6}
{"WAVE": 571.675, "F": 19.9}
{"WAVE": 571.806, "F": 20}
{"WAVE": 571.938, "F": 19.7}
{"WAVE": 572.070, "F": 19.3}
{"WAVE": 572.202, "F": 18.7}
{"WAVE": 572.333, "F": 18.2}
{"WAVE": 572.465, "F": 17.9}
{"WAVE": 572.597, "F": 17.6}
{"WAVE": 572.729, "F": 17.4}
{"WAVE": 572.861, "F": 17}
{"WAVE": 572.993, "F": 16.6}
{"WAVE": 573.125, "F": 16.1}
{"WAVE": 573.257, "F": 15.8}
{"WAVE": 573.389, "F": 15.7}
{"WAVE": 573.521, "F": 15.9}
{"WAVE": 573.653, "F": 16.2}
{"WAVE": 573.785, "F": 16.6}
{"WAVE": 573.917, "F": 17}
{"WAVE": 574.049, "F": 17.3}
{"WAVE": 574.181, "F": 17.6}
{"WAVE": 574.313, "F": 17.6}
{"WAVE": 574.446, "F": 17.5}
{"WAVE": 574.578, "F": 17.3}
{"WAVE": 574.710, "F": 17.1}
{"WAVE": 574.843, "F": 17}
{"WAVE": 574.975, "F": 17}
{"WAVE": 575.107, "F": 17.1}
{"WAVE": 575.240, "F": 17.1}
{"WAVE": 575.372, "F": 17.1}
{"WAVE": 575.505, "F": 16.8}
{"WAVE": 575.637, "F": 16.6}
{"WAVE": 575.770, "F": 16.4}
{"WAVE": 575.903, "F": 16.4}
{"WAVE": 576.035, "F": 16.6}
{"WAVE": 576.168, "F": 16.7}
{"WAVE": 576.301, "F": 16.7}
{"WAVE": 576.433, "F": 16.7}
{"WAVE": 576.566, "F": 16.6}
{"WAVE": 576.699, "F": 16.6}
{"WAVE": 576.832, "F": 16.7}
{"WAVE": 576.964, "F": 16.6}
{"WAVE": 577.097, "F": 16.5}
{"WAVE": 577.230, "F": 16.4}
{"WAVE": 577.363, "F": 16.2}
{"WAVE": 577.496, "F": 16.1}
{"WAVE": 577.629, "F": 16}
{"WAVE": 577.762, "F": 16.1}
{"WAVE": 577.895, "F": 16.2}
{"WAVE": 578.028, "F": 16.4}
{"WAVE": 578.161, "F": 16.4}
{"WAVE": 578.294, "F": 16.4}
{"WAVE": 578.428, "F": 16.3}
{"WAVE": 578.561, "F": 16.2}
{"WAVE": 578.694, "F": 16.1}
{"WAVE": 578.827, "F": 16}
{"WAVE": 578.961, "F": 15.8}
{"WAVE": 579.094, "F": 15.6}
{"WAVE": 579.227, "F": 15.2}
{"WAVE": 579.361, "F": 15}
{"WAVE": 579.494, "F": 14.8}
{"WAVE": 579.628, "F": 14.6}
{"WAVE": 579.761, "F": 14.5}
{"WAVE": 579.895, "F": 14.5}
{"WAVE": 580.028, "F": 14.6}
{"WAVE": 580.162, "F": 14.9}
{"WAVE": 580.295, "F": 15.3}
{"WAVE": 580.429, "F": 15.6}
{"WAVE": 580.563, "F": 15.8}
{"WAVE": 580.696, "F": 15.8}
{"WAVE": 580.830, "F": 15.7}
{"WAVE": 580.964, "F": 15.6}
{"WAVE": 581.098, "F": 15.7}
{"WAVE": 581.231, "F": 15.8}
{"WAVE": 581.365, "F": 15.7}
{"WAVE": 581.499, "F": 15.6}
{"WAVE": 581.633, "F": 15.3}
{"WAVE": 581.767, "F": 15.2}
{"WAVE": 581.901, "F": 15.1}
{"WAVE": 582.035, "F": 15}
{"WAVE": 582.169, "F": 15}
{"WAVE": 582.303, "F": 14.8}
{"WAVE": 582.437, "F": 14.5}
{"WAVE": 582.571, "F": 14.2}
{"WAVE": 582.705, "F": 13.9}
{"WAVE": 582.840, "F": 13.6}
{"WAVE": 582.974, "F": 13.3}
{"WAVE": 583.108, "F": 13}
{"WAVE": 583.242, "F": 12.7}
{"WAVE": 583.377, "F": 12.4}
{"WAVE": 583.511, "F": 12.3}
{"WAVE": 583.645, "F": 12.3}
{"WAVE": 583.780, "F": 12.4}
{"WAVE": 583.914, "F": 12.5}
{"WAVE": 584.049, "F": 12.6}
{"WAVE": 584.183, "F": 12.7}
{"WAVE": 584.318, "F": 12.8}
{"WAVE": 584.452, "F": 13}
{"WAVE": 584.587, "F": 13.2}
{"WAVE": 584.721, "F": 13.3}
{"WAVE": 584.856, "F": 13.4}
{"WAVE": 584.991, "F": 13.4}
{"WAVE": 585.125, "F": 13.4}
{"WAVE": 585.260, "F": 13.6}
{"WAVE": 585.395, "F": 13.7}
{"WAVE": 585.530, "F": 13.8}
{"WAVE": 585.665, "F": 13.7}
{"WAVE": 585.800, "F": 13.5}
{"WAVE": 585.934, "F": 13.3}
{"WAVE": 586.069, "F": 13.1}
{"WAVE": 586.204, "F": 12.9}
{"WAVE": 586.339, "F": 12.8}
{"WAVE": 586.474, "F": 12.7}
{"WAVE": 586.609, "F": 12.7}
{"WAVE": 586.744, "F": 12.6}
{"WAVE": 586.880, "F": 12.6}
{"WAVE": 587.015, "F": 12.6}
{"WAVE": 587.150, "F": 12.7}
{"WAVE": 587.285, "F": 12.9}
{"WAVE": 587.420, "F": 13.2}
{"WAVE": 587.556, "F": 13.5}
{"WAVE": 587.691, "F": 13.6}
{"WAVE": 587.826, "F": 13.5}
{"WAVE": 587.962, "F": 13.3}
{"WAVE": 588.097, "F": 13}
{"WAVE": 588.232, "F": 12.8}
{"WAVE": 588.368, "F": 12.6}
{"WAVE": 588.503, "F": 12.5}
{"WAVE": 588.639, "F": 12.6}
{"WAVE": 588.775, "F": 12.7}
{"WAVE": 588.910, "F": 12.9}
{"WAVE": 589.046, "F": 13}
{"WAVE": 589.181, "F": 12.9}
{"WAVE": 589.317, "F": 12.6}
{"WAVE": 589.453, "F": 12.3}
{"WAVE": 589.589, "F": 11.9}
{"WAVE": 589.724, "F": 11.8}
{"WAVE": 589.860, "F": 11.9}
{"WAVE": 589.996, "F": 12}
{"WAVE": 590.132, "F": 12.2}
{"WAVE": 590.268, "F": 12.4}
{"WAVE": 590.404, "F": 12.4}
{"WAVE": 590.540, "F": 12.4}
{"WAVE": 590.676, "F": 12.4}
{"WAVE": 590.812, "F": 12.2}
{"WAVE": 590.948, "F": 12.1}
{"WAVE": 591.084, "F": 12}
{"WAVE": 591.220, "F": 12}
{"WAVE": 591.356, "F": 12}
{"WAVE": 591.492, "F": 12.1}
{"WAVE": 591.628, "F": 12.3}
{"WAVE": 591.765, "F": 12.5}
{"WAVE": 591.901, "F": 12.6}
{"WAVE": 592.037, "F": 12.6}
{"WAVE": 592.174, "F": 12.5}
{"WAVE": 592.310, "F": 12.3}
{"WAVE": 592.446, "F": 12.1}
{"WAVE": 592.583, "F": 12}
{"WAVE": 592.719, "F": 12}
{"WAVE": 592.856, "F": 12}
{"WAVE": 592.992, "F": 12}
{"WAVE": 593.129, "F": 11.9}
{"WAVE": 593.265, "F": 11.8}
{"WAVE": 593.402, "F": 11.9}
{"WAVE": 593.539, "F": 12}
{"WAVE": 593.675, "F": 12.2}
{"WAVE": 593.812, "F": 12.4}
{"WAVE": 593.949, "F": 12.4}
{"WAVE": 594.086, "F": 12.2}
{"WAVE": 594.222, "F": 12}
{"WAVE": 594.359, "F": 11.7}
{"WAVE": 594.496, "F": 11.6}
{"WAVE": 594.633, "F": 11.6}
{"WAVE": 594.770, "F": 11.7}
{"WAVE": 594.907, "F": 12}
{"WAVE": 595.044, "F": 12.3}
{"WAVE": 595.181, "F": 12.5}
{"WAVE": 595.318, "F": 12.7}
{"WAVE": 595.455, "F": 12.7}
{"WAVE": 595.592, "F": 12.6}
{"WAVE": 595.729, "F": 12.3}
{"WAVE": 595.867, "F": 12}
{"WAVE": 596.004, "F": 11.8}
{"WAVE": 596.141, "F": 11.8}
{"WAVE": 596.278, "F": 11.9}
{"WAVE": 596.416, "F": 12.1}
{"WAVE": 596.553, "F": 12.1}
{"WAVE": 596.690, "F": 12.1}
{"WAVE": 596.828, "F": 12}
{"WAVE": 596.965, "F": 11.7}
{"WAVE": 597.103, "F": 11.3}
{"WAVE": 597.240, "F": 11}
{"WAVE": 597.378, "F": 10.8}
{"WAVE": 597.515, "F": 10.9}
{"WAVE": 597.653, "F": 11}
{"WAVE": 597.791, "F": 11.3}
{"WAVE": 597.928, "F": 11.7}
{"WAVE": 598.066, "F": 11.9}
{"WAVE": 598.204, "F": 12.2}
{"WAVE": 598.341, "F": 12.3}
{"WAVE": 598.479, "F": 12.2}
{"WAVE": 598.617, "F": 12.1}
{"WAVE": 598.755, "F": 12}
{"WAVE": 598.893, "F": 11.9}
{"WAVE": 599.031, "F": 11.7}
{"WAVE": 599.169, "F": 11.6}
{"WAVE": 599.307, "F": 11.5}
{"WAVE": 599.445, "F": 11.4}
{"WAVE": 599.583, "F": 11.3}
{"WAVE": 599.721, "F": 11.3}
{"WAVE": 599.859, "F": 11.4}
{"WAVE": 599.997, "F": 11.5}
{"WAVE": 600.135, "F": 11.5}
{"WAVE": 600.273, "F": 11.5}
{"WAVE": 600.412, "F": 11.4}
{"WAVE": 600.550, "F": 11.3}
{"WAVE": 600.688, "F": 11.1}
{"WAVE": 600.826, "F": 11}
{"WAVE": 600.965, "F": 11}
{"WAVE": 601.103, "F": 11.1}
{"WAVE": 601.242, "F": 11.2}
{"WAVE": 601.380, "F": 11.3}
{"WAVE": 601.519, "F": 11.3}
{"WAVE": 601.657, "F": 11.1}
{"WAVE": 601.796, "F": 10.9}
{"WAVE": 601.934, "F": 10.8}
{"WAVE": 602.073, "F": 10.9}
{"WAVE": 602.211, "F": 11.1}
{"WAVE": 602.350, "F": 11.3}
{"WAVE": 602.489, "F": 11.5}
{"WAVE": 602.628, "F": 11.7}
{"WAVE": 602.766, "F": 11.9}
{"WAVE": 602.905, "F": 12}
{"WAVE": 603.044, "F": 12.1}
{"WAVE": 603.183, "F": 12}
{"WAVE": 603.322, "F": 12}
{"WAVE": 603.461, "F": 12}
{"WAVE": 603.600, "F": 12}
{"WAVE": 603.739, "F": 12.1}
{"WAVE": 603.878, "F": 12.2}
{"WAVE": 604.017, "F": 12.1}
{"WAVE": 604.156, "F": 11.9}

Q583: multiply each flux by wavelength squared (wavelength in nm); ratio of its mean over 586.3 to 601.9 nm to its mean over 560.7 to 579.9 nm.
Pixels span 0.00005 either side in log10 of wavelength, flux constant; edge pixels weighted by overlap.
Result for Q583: 0.77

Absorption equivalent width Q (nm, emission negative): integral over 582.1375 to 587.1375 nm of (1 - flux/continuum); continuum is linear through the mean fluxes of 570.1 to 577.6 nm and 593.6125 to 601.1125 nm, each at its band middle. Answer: 0.53 nm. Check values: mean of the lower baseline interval 17.3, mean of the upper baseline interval 11.8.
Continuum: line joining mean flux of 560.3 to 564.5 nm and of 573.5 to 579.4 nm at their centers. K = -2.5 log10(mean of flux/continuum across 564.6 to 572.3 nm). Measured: -0.08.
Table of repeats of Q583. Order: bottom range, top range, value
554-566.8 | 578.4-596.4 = 0.92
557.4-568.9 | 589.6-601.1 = 0.81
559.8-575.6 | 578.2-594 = 0.83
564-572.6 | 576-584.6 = 0.88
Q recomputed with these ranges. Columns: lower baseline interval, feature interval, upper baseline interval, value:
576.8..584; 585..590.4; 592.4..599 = 0.28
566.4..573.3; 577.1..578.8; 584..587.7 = -0.08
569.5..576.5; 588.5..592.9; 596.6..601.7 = 0.37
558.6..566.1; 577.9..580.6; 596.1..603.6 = -0.27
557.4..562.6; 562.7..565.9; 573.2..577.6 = -0.23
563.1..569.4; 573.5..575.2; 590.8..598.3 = -0.13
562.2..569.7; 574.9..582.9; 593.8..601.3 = -0.38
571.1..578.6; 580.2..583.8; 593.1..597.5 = 0.19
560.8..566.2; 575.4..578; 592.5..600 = -0.30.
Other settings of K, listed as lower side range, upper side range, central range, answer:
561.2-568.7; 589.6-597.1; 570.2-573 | -0.15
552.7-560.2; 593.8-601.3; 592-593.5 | 0.00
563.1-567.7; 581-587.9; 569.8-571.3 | -0.10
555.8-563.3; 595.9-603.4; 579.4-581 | -0.13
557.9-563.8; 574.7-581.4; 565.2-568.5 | -0.11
